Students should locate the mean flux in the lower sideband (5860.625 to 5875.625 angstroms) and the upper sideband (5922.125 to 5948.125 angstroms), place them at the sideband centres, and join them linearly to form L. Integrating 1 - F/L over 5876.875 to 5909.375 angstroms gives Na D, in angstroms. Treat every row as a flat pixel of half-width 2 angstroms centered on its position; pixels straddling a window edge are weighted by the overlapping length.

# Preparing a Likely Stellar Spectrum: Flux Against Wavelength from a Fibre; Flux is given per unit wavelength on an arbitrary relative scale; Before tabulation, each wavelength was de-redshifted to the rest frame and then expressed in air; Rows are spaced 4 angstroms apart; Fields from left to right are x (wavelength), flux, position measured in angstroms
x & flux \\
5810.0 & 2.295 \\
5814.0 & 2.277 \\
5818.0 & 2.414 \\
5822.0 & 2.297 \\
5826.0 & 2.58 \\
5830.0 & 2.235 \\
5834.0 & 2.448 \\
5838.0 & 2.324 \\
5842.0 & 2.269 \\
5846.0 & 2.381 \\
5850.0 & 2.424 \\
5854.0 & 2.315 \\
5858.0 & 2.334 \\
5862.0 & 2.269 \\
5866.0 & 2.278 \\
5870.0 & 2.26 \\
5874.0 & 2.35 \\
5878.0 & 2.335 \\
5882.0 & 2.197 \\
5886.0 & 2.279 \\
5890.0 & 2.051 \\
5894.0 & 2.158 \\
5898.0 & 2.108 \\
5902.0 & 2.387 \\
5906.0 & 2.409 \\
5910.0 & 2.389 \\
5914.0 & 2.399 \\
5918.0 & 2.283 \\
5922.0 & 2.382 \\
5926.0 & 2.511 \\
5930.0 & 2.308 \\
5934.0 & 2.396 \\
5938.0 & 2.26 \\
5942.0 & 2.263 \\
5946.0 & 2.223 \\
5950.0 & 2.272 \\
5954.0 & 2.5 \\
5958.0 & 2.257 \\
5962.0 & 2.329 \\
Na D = 0.8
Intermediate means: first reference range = 2.29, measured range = 2.24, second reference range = 2.33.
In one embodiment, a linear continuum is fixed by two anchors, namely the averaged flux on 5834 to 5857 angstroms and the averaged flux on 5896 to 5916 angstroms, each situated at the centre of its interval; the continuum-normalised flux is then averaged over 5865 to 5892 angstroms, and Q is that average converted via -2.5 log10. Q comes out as 0.05 mag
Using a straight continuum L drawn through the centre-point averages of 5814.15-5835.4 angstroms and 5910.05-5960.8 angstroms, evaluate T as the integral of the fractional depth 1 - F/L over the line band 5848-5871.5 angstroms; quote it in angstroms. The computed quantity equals 0.5 angstroms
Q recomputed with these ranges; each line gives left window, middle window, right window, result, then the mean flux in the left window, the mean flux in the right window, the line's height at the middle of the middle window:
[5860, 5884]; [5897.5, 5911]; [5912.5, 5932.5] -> 0.00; 2.28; 2.38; 2.34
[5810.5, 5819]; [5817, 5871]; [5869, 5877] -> -0.01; 2.33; 2.31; 2.32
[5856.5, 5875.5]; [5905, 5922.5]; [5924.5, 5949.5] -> -0.03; 2.3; 2.32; 2.31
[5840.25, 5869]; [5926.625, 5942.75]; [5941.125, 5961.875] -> -0.01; 2.32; 2.31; 2.31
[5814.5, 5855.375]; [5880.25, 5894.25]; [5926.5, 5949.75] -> 0.08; 2.37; 2.3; 2.33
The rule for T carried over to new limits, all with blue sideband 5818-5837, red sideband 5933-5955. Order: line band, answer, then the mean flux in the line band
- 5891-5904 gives 0.8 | 2.2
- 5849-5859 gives 0.1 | 2.35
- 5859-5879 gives 0.5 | 2.3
